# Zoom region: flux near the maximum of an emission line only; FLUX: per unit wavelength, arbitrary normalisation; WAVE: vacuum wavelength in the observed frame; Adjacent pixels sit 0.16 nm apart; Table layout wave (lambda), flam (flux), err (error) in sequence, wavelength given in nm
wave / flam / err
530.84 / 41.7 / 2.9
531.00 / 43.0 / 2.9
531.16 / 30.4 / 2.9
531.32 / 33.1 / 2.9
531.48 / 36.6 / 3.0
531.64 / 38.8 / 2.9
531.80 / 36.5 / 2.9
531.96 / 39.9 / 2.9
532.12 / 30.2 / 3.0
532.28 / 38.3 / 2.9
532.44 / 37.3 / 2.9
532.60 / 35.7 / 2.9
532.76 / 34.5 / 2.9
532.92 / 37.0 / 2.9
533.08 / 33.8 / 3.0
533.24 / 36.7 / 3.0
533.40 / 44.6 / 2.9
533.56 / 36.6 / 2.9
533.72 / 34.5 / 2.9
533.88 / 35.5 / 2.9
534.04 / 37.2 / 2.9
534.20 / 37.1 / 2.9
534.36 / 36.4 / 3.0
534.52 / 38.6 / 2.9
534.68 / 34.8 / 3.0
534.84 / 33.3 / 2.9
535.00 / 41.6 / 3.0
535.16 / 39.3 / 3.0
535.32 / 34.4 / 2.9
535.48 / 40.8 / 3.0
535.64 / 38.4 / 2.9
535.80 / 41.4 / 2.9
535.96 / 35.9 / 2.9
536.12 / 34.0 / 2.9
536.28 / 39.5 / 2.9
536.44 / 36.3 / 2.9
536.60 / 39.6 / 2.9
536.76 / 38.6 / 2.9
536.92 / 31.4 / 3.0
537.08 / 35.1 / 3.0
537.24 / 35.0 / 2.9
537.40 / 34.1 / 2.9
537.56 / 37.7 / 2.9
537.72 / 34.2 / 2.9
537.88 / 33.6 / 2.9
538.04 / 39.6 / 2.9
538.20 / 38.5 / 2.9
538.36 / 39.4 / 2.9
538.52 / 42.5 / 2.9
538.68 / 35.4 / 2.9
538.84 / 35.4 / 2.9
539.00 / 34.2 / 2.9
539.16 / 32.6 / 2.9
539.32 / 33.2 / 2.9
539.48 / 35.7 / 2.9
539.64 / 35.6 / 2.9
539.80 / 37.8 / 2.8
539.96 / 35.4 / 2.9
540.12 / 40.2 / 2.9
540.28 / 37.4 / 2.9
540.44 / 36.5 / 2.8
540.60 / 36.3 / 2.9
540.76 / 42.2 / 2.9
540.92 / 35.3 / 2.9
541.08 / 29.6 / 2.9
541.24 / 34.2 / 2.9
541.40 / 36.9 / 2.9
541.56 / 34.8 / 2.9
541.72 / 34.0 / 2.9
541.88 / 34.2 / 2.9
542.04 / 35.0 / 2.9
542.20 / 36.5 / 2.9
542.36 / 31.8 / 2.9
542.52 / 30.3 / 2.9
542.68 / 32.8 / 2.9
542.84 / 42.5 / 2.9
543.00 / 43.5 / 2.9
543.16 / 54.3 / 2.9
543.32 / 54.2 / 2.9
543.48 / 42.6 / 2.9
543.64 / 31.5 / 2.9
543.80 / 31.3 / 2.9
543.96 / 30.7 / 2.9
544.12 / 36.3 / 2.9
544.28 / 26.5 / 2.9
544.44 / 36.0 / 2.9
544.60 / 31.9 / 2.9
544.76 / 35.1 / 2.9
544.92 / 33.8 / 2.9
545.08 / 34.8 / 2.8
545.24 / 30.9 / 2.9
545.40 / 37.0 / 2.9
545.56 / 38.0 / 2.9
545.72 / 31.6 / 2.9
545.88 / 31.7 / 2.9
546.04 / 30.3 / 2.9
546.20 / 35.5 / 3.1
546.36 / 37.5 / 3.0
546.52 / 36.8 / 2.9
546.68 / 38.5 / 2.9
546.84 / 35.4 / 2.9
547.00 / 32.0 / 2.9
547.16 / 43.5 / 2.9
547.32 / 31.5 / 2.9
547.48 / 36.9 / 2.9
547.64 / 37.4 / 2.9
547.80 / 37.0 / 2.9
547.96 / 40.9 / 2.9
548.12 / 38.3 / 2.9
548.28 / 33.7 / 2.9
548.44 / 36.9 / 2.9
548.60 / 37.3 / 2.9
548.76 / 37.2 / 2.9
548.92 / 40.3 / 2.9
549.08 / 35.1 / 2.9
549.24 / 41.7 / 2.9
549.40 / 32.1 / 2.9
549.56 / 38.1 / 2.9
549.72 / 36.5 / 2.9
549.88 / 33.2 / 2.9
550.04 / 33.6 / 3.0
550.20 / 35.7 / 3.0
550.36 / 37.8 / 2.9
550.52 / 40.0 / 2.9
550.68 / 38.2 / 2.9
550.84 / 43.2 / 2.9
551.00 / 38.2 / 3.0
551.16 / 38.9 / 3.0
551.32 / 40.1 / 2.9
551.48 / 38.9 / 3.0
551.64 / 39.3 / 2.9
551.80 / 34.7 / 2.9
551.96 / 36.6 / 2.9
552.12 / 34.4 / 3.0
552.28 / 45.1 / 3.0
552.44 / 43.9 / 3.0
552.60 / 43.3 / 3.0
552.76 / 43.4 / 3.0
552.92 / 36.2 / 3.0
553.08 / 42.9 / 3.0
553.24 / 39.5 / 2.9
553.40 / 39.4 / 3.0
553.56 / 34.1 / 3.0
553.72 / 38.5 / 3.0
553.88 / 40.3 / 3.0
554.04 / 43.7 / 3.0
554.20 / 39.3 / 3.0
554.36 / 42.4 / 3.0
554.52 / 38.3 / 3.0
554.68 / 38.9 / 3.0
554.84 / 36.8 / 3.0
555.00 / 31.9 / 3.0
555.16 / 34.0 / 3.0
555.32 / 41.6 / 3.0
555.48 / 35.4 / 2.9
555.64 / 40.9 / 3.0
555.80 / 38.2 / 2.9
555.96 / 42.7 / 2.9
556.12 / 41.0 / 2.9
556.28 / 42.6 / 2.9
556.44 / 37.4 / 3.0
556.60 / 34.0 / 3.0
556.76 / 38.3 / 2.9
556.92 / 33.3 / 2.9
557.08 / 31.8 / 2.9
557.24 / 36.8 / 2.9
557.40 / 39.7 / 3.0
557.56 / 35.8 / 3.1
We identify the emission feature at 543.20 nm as Hbeta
